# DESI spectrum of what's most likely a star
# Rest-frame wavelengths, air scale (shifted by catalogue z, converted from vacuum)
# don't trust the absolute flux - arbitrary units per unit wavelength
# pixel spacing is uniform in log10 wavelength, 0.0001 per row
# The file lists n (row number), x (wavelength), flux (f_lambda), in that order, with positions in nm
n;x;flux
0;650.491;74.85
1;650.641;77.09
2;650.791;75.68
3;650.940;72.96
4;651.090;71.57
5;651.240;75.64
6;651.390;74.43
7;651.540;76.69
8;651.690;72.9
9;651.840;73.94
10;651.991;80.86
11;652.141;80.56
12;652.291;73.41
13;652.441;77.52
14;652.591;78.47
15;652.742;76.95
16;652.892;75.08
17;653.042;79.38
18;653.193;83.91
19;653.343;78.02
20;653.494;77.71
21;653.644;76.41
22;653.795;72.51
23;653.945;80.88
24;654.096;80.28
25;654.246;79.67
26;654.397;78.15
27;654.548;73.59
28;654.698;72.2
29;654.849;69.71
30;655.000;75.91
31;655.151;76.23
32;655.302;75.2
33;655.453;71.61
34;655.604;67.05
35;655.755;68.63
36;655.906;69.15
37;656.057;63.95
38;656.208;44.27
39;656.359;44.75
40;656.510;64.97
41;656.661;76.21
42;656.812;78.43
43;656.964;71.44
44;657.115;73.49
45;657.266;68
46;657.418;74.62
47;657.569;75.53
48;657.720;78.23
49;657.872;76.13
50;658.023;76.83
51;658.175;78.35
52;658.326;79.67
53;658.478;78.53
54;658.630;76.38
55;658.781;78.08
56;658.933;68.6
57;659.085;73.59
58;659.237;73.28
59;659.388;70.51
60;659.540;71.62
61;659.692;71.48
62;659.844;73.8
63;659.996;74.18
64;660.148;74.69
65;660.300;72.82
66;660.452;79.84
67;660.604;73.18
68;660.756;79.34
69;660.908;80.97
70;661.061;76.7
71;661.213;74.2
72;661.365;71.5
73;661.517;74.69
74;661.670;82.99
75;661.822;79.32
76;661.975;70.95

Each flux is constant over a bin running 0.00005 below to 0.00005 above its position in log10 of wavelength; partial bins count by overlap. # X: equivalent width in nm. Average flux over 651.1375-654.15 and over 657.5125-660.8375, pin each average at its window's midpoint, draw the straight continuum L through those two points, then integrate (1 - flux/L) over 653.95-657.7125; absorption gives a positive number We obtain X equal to 0.265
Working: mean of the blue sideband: 77.2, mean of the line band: 70.9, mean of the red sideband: 75.2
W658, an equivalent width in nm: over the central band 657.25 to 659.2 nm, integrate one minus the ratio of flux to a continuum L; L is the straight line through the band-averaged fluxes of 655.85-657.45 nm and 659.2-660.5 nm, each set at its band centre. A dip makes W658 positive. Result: -0.17 nm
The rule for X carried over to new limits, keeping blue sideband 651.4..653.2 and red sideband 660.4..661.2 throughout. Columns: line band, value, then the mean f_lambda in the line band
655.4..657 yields 0.25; 65.3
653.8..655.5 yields 0.03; 75.7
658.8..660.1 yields 0.09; 72.4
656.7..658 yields 0.05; 74.6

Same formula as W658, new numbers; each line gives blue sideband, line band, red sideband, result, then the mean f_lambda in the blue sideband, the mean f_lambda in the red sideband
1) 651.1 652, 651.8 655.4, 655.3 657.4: -0.273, 75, 66.9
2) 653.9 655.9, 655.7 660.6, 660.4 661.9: 0.251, 74.2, 77.2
